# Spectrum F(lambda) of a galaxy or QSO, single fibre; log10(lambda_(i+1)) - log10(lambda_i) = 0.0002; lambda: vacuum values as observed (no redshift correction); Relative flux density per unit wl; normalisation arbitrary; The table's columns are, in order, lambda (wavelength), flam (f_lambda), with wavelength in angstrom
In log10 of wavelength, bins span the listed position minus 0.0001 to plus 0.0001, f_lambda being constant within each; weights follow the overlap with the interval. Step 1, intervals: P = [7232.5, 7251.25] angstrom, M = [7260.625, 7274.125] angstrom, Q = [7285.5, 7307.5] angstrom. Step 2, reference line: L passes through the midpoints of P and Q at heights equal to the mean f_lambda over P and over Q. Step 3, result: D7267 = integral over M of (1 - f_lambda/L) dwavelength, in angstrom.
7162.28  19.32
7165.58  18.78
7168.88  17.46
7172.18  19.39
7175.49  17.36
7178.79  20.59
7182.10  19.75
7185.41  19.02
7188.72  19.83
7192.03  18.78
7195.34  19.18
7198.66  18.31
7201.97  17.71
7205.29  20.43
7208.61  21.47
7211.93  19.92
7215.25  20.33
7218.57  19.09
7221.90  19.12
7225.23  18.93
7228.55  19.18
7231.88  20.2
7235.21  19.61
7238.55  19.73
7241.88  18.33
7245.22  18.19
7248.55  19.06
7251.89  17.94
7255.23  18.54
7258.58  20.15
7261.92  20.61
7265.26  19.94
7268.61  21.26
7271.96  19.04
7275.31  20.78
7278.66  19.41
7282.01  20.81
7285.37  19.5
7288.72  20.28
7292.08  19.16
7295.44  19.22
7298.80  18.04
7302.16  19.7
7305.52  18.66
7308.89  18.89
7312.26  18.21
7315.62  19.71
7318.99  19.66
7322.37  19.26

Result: -0.8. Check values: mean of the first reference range 19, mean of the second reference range 19.2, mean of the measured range 20.2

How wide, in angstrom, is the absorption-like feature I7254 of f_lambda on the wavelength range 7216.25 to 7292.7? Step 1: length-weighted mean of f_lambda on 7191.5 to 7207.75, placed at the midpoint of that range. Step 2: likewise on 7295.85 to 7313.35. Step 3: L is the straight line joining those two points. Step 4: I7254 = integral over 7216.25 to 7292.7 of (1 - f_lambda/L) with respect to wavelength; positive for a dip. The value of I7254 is -2.6 angstrom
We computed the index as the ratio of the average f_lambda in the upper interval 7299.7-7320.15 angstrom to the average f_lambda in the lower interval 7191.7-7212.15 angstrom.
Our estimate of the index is 1.0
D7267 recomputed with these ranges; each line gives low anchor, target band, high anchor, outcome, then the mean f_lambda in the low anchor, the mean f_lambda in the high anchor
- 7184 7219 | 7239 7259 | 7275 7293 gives 1.1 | 19.5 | 20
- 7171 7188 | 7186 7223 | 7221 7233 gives -0.3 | 19.2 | 19.3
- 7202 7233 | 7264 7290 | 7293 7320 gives -1.2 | 19.7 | 19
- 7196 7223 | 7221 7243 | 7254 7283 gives 0.5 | 19.5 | 20.1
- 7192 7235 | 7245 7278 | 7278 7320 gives -0.4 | 19.5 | 19.3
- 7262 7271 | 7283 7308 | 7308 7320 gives 0.5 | 20.5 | 19.1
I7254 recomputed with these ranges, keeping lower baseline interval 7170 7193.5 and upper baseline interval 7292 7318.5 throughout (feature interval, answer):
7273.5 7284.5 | -0.7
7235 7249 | 0.1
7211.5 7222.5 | -0.3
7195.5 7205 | 0.3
